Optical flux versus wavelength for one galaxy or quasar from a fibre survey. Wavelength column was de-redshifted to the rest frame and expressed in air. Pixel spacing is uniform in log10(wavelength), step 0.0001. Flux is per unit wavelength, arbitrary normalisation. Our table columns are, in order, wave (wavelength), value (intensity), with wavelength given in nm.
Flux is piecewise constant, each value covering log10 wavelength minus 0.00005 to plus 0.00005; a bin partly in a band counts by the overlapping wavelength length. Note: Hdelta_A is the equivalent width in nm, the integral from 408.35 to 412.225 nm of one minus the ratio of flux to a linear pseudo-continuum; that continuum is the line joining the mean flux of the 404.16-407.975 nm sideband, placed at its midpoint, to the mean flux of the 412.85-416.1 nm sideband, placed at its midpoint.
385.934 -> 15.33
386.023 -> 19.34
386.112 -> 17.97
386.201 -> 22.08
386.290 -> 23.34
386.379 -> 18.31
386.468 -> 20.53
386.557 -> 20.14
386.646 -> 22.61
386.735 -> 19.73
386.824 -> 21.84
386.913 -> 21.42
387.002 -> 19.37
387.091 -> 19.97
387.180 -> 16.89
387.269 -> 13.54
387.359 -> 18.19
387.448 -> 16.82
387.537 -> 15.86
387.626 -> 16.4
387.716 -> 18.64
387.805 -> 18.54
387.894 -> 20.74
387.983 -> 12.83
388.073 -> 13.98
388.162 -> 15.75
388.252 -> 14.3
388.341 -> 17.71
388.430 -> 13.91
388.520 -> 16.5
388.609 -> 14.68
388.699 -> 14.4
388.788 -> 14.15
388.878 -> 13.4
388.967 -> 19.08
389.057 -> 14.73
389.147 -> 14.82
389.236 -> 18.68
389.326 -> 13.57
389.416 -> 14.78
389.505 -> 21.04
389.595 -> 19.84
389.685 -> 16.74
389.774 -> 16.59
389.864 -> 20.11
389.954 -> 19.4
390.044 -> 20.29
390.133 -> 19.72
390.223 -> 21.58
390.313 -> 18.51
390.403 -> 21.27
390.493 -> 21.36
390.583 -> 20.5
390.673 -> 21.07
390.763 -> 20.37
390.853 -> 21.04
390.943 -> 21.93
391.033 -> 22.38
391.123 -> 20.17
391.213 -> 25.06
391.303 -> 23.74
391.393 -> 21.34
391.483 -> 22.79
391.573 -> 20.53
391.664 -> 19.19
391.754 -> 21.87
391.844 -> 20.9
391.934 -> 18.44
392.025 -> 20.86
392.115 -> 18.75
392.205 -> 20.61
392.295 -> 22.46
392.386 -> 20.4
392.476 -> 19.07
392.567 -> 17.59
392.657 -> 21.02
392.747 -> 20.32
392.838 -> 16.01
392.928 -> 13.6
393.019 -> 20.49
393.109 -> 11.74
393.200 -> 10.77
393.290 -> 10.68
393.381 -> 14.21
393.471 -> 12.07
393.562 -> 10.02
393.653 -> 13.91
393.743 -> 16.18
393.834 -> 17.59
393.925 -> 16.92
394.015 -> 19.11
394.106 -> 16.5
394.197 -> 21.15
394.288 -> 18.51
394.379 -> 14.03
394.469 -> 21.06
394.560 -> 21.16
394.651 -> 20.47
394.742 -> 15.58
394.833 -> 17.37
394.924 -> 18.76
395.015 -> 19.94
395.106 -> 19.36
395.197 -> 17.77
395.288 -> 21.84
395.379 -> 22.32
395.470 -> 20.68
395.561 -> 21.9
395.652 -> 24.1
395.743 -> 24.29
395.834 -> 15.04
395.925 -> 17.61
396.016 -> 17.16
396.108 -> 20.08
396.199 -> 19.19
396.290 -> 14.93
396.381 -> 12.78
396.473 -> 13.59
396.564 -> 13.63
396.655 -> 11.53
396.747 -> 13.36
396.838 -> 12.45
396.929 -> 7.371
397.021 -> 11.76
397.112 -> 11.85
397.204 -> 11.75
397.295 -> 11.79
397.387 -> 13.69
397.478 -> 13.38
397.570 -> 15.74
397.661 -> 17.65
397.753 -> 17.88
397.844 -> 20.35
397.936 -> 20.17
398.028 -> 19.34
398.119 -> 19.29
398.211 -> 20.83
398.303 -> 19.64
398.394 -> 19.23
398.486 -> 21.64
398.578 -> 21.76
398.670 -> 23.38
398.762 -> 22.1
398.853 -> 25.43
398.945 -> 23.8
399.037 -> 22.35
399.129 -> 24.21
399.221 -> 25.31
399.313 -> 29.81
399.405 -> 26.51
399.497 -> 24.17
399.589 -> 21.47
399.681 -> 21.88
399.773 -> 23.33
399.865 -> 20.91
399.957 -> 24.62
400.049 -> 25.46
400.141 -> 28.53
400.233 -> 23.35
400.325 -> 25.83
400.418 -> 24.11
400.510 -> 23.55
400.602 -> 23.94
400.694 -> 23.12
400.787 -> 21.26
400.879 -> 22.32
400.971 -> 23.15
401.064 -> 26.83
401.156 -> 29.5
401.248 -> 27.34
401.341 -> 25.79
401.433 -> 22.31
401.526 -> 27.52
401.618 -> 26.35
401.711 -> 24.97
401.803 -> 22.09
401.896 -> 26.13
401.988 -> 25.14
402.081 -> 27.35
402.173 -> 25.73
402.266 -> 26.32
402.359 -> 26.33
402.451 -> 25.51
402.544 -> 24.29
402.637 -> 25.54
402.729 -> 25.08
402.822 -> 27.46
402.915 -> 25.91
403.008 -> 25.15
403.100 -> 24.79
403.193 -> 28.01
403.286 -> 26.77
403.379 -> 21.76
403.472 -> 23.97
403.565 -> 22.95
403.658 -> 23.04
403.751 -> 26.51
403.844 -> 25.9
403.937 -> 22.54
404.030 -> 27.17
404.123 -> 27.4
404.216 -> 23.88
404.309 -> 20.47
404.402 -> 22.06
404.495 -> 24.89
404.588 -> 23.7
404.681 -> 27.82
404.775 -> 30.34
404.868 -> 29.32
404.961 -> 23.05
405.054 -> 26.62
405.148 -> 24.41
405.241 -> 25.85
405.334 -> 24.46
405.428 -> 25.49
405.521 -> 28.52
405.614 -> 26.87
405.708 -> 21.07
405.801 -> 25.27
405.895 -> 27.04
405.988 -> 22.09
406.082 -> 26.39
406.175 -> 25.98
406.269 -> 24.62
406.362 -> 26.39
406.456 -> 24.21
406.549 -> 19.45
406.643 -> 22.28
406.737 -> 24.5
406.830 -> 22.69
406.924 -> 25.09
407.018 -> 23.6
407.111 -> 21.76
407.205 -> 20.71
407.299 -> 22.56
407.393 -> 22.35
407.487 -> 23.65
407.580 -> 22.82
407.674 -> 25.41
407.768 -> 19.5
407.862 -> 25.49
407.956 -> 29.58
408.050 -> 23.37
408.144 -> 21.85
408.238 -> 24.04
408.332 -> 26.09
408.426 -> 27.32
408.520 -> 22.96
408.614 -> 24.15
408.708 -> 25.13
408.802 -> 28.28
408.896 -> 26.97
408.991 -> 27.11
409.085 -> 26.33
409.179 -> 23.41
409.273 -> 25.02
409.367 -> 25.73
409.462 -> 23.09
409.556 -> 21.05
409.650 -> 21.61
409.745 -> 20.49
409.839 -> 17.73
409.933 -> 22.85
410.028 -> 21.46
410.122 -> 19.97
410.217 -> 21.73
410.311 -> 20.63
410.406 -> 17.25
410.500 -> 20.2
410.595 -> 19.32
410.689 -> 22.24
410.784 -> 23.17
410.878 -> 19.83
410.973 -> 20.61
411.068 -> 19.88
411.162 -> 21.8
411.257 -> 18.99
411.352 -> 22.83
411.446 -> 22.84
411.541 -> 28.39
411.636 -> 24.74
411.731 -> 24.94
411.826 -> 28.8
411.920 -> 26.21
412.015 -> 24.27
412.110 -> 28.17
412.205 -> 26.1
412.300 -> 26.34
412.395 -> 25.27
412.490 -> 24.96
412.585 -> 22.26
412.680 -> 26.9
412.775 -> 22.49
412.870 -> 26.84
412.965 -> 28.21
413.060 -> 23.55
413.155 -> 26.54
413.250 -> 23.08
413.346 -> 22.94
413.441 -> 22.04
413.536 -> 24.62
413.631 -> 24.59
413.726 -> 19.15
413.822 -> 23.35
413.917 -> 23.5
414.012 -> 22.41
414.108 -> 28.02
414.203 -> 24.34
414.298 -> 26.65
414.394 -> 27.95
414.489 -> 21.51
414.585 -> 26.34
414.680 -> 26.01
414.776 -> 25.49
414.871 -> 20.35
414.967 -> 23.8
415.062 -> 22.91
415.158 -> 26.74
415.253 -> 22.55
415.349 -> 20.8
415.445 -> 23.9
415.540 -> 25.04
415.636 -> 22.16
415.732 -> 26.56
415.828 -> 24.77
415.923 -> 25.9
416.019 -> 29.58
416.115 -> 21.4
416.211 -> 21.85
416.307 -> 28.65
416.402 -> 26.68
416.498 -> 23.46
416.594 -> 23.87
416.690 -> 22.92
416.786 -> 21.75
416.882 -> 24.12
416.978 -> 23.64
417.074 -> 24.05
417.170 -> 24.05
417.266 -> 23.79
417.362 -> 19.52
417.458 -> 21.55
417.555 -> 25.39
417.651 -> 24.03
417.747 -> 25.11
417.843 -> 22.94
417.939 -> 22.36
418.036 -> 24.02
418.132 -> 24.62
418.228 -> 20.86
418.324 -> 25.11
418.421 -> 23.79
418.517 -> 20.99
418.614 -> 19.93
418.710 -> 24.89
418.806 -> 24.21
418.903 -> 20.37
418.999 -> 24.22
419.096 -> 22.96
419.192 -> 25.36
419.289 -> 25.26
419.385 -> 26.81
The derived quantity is 0.18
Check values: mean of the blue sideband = 24.4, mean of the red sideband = 24.4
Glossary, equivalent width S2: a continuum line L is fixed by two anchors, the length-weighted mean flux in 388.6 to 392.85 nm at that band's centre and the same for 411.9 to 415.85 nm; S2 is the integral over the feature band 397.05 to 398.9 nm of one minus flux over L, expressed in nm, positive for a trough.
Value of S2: 0.24 nm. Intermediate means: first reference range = 19.4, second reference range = 24.5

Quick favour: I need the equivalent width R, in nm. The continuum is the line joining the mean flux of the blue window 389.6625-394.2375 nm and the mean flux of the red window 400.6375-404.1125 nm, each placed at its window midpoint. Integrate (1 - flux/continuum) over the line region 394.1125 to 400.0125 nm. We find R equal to 0.80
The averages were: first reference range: 18.8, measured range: 19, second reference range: 25.2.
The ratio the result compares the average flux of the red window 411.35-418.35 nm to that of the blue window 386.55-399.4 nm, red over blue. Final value 1.33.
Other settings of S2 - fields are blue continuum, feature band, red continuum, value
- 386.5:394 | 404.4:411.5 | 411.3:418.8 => -0.37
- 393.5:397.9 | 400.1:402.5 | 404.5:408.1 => -0.49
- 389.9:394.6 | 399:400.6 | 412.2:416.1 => -0.28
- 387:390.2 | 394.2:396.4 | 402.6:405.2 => 0.15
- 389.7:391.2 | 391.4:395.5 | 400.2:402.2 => 0.67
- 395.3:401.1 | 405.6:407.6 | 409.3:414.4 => -0.14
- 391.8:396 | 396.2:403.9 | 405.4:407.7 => -0.31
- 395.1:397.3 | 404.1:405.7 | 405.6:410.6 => -0.29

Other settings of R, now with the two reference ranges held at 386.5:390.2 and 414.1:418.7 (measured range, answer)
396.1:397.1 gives 0.307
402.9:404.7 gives -0.313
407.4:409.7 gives -0.251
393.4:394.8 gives 0.138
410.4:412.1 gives -0.004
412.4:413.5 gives -0.067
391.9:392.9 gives -0.063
